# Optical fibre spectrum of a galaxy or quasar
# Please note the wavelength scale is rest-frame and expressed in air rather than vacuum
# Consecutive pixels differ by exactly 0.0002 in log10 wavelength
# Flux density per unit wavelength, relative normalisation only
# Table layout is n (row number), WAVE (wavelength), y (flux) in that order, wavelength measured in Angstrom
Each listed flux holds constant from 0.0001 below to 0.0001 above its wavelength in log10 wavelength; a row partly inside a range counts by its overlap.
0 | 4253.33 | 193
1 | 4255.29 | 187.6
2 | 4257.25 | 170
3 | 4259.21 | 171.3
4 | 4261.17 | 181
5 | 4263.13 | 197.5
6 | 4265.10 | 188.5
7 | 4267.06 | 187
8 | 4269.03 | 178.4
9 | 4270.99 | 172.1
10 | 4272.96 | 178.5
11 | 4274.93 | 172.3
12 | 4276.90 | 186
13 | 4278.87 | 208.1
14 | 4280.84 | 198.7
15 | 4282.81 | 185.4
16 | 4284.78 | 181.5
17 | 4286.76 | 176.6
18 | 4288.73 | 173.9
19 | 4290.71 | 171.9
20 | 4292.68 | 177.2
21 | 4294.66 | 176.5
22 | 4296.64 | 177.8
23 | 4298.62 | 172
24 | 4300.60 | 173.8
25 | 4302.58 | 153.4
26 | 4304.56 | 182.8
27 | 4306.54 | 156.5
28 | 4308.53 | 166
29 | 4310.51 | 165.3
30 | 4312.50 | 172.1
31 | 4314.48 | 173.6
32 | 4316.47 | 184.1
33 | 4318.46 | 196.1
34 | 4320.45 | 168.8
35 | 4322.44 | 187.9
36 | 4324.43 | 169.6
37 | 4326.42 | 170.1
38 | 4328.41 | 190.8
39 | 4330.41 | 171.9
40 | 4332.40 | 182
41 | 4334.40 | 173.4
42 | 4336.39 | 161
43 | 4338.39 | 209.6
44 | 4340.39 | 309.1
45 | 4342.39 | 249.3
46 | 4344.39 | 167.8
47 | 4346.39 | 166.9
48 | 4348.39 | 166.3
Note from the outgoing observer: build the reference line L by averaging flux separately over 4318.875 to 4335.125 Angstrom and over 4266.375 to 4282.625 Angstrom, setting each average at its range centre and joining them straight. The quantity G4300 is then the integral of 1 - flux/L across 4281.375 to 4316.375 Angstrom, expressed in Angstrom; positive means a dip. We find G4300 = 1.6 Angstrom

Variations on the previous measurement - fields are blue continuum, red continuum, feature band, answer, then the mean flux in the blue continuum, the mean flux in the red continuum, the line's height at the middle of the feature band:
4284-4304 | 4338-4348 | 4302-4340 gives 3.85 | 174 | 218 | 198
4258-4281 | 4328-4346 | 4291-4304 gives 1.29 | 184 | 201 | 191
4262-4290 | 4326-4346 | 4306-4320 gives 1.40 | 184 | 198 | 193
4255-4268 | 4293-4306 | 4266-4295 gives -0.65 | 183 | 172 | 178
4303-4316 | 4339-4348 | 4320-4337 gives 1.82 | 169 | 219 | 197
